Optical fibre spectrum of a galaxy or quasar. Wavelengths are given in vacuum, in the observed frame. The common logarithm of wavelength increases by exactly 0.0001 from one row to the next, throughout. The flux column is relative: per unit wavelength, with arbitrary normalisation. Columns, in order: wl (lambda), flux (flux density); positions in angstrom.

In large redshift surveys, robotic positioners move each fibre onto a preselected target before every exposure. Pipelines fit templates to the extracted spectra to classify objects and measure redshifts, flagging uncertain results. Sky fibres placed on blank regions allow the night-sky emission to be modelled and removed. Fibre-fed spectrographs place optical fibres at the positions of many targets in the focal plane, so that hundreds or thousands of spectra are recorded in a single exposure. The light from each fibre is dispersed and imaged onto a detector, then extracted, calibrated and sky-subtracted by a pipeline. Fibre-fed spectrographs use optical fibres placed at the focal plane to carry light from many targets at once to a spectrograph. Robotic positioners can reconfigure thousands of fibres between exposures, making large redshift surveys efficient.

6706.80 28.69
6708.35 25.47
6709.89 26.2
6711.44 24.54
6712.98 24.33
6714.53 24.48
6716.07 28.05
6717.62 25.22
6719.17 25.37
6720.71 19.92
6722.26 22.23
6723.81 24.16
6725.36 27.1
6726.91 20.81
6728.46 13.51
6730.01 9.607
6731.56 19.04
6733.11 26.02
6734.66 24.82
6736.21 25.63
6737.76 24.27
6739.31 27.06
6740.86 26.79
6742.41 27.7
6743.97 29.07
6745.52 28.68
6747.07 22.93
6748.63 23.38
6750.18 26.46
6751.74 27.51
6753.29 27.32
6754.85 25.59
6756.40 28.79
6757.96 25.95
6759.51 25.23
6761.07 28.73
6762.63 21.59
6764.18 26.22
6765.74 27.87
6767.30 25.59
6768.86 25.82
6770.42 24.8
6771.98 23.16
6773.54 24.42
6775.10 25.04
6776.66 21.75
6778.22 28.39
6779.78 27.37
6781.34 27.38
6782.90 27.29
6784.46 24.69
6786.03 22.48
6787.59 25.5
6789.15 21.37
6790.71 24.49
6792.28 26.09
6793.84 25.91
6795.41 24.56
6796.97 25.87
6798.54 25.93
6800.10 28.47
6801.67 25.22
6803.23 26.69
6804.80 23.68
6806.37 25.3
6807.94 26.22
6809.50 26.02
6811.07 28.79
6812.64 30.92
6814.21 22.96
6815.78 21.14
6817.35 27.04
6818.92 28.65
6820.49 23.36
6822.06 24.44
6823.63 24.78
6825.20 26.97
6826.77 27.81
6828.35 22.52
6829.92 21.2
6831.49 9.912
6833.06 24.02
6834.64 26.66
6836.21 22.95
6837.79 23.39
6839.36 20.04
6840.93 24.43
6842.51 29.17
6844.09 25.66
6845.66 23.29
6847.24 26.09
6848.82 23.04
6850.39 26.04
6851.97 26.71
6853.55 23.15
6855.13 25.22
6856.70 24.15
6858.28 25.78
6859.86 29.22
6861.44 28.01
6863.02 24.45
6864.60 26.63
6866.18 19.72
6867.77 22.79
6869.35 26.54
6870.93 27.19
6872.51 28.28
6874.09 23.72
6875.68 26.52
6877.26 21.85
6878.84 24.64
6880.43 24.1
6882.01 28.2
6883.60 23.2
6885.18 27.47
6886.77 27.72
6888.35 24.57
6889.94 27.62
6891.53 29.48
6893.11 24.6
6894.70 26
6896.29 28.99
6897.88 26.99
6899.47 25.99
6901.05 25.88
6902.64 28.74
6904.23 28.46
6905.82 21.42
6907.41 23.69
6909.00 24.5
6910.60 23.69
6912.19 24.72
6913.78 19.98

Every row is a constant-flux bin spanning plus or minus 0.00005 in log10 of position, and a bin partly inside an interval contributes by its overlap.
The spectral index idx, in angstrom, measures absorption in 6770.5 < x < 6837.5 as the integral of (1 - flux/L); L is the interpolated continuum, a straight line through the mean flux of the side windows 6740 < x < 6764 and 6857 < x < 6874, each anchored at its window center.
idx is 3.0 angstrom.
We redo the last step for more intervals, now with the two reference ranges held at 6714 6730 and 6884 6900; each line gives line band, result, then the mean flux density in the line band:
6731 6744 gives -1.53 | 25.5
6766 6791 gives -1.20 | 25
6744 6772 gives -3.21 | 26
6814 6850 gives 1.94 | 23.9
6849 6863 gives 0.06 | 25.8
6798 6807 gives -0.50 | 25.9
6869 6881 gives 0.49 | 25.3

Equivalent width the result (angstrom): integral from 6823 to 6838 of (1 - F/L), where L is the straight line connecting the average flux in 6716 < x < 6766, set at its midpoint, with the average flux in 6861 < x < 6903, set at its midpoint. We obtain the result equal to 1.4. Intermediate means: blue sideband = 24.5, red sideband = 25.9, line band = 23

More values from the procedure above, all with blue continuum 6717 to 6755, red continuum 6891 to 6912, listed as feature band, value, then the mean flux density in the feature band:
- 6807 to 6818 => -0.6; 26.1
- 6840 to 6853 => -0.1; 25.4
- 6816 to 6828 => -0.4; 25.8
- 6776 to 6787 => -0.5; 25.7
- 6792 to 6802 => -0.5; 26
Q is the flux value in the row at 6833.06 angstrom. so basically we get 24.02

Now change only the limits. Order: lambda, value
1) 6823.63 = 24.78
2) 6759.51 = 25.23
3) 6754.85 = 25.59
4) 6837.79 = 23.39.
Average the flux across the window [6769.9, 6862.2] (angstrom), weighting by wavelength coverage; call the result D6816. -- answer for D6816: 25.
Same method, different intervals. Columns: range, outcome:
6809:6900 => 25.2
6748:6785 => 25.9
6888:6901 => 26.8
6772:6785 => 25.7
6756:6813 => 25.7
